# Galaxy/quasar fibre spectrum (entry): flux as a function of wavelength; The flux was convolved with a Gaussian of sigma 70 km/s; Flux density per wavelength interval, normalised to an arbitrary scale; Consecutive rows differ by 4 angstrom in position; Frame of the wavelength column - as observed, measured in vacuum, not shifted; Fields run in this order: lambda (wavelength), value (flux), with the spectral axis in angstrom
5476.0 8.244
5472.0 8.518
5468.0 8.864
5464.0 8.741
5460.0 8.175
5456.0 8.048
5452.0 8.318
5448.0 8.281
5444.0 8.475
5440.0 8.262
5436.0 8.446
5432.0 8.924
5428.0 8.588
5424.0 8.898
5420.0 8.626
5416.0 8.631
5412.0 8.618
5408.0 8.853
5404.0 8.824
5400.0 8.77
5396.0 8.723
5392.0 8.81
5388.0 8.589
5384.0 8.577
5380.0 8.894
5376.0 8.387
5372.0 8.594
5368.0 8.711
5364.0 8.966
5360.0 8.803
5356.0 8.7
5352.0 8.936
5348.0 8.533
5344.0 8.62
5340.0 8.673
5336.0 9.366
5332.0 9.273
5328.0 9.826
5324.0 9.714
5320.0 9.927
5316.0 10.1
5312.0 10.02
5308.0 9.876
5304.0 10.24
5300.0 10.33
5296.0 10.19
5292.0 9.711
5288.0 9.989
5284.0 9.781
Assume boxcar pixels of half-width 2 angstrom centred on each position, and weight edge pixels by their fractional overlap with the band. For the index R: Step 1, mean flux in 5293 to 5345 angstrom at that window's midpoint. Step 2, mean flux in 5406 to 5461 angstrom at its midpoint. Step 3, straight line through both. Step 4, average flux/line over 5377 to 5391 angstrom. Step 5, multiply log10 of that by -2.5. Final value 0.04 mag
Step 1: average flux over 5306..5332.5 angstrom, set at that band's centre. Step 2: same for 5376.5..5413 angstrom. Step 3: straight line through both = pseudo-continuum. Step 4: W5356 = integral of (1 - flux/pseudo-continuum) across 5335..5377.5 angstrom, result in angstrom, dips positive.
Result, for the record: 2.5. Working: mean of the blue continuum 9.85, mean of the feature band 8.74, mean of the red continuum 8.73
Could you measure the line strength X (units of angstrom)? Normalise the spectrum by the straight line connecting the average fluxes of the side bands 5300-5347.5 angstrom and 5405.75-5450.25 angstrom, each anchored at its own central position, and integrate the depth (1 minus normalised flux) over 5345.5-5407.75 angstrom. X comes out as 2.5 angstrom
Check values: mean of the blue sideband 9.6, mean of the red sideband 8.6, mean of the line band 8.72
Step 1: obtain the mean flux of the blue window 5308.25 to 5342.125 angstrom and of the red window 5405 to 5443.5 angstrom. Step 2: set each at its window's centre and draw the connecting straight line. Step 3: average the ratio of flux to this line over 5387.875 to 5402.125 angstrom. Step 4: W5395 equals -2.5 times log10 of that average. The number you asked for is 0.024 mag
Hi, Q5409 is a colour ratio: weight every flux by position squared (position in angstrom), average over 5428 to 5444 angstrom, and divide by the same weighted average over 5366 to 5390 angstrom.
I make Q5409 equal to 1.0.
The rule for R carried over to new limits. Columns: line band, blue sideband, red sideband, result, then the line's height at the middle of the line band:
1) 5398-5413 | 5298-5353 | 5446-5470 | 0.01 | 8.86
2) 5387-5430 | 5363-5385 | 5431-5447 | -0.02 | 8.58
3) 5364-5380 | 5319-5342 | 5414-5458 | 0.05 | 9.07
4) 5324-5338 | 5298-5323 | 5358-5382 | 0.01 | 9.61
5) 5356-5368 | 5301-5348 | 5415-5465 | 0.05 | 9.22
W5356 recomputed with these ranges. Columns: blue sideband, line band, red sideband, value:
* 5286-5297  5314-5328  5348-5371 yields -0.68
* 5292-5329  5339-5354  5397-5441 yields 1.38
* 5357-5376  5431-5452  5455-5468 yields 0.12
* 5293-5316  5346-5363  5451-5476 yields 1.46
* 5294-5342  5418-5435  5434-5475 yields -0.10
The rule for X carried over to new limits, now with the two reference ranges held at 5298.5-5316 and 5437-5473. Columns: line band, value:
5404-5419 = 0.3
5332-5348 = 1.4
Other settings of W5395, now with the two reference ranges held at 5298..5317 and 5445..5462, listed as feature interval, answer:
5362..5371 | 0.064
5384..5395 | 0.046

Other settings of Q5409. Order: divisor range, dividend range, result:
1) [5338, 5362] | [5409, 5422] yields 1.02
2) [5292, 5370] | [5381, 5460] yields 0.94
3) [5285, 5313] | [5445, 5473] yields 0.89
